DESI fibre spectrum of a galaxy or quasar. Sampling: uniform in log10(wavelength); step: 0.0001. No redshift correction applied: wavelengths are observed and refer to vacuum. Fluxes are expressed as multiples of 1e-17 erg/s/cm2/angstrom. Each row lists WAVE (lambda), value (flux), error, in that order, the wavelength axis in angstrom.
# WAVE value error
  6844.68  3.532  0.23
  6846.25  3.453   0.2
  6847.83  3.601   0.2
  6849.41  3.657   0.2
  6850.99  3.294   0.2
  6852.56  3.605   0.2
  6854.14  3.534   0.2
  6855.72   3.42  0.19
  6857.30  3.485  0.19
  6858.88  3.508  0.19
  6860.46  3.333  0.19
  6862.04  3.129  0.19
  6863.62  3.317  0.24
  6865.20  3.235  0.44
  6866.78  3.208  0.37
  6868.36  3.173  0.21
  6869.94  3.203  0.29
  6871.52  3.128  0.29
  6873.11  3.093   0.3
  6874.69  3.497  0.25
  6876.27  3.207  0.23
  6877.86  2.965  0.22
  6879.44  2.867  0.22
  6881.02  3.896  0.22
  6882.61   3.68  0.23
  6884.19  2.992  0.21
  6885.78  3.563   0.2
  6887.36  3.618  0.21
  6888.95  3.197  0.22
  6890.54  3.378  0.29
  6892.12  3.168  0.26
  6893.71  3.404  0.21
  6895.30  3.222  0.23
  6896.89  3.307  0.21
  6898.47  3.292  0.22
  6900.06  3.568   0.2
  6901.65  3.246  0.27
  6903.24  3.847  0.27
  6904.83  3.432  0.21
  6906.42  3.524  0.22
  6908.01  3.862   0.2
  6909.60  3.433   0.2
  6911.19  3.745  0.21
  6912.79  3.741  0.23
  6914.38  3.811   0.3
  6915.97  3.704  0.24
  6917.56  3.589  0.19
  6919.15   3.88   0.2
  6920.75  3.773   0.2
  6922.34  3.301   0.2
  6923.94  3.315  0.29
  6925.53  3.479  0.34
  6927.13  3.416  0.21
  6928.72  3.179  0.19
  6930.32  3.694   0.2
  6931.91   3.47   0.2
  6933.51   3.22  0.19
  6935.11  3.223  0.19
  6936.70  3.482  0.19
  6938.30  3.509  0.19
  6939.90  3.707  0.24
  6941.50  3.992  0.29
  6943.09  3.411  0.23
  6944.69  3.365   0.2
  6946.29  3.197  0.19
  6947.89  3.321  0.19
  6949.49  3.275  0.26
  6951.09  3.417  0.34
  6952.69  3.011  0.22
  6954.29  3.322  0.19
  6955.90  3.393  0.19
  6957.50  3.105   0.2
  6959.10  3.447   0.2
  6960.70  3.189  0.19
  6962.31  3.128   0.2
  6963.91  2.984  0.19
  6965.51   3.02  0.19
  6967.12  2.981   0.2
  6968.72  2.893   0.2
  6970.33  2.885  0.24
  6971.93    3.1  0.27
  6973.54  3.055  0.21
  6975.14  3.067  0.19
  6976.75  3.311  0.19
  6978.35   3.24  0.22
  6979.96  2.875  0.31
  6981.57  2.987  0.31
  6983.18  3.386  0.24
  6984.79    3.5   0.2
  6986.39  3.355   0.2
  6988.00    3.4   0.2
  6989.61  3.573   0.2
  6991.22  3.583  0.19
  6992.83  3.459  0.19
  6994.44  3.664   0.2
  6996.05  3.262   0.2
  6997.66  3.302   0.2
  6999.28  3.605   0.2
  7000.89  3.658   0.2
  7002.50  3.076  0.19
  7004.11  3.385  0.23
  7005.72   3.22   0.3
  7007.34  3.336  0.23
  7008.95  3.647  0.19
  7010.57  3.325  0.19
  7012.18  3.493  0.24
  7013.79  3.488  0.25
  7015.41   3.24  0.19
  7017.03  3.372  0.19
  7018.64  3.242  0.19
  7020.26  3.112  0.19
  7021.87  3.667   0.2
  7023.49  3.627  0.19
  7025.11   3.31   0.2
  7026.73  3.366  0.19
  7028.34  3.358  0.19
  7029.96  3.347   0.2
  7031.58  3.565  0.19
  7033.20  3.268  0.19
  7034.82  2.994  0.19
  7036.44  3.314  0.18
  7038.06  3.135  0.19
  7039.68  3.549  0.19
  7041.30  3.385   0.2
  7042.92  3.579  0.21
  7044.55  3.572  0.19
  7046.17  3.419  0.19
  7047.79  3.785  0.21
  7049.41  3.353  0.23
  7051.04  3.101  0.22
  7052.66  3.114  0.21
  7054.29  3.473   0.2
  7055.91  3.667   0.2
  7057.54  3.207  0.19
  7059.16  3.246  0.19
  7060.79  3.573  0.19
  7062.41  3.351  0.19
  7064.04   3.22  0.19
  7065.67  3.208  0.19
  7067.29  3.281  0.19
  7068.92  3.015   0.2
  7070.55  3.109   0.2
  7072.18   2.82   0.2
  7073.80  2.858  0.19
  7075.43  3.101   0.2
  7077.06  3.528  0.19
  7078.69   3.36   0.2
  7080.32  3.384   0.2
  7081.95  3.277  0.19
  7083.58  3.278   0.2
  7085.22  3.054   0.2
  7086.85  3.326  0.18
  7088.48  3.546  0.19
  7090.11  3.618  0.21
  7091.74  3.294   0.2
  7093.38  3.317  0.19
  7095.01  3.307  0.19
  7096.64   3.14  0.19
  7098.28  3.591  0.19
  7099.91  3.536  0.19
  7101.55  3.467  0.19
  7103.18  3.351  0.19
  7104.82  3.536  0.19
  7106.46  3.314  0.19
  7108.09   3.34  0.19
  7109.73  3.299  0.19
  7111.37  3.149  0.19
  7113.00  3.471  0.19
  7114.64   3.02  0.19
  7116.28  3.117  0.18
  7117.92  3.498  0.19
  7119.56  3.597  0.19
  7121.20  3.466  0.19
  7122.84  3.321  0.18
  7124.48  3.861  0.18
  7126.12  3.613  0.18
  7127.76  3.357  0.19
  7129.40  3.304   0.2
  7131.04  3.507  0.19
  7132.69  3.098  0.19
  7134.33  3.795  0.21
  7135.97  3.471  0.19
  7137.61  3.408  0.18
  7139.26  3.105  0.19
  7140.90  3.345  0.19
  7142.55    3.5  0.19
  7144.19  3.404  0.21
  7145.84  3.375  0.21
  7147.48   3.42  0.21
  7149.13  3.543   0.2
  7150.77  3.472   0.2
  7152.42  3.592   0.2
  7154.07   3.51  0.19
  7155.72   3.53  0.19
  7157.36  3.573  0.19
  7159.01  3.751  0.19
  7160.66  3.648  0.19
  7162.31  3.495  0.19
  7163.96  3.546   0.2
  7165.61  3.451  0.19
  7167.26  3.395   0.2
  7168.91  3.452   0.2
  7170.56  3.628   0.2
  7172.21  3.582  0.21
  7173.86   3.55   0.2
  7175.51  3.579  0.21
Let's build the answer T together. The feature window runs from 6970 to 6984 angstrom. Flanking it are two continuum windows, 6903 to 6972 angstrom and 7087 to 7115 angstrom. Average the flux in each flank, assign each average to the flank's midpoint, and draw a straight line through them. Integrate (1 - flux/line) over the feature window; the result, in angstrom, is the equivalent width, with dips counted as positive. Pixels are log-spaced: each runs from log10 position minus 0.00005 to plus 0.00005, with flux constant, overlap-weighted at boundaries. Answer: 1.2 angstrom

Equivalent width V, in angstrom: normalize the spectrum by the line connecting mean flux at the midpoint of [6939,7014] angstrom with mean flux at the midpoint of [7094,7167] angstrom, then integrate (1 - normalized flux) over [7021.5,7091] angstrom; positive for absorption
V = 0.9 angstrom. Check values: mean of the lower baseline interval 3.31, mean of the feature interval 3.33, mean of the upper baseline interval 3.44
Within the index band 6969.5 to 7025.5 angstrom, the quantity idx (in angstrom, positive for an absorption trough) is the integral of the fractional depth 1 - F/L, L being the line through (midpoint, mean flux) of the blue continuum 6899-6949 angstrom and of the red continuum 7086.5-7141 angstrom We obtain 2.2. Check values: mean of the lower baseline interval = 3.53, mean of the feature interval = 3.34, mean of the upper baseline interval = 3.4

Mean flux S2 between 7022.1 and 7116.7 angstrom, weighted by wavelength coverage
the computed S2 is 3.33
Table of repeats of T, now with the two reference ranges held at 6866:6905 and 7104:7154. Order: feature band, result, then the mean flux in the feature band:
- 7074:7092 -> 0.4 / 3.33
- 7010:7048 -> -0.2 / 3.39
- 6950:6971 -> 1.3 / 3.14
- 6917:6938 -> -0.8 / 3.46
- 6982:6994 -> -0.3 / 3.46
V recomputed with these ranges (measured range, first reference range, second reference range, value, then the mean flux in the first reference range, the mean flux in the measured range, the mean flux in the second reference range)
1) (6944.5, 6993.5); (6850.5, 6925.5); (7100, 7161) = 3.0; 3.42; 3.22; 3.44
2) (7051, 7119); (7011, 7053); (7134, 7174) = 2.6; 3.38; 3.3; 3.5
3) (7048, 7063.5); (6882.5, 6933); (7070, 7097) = -0.3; 3.49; 3.36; 3.26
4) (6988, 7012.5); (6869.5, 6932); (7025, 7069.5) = -0.4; 3.44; 3.44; 3.35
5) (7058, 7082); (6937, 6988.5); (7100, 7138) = 1.0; 3.25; 3.22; 3.41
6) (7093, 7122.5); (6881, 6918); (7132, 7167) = 1.0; 3.5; 3.36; 3.48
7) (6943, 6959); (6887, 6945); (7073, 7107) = 0.9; 3.5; 3.28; 3.34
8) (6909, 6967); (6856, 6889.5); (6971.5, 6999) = -2.0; 3.3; 3.42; 3.31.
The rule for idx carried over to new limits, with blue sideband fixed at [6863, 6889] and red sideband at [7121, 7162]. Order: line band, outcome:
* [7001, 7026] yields 0.07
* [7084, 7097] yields 0.42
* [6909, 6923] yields -1.50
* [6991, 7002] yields -0.37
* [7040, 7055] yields -0.06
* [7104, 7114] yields 0.32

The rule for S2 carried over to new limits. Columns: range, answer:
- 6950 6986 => 3.15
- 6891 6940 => 3.5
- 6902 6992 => 3.38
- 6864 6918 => 3.4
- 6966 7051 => 3.34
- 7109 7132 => 3.4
